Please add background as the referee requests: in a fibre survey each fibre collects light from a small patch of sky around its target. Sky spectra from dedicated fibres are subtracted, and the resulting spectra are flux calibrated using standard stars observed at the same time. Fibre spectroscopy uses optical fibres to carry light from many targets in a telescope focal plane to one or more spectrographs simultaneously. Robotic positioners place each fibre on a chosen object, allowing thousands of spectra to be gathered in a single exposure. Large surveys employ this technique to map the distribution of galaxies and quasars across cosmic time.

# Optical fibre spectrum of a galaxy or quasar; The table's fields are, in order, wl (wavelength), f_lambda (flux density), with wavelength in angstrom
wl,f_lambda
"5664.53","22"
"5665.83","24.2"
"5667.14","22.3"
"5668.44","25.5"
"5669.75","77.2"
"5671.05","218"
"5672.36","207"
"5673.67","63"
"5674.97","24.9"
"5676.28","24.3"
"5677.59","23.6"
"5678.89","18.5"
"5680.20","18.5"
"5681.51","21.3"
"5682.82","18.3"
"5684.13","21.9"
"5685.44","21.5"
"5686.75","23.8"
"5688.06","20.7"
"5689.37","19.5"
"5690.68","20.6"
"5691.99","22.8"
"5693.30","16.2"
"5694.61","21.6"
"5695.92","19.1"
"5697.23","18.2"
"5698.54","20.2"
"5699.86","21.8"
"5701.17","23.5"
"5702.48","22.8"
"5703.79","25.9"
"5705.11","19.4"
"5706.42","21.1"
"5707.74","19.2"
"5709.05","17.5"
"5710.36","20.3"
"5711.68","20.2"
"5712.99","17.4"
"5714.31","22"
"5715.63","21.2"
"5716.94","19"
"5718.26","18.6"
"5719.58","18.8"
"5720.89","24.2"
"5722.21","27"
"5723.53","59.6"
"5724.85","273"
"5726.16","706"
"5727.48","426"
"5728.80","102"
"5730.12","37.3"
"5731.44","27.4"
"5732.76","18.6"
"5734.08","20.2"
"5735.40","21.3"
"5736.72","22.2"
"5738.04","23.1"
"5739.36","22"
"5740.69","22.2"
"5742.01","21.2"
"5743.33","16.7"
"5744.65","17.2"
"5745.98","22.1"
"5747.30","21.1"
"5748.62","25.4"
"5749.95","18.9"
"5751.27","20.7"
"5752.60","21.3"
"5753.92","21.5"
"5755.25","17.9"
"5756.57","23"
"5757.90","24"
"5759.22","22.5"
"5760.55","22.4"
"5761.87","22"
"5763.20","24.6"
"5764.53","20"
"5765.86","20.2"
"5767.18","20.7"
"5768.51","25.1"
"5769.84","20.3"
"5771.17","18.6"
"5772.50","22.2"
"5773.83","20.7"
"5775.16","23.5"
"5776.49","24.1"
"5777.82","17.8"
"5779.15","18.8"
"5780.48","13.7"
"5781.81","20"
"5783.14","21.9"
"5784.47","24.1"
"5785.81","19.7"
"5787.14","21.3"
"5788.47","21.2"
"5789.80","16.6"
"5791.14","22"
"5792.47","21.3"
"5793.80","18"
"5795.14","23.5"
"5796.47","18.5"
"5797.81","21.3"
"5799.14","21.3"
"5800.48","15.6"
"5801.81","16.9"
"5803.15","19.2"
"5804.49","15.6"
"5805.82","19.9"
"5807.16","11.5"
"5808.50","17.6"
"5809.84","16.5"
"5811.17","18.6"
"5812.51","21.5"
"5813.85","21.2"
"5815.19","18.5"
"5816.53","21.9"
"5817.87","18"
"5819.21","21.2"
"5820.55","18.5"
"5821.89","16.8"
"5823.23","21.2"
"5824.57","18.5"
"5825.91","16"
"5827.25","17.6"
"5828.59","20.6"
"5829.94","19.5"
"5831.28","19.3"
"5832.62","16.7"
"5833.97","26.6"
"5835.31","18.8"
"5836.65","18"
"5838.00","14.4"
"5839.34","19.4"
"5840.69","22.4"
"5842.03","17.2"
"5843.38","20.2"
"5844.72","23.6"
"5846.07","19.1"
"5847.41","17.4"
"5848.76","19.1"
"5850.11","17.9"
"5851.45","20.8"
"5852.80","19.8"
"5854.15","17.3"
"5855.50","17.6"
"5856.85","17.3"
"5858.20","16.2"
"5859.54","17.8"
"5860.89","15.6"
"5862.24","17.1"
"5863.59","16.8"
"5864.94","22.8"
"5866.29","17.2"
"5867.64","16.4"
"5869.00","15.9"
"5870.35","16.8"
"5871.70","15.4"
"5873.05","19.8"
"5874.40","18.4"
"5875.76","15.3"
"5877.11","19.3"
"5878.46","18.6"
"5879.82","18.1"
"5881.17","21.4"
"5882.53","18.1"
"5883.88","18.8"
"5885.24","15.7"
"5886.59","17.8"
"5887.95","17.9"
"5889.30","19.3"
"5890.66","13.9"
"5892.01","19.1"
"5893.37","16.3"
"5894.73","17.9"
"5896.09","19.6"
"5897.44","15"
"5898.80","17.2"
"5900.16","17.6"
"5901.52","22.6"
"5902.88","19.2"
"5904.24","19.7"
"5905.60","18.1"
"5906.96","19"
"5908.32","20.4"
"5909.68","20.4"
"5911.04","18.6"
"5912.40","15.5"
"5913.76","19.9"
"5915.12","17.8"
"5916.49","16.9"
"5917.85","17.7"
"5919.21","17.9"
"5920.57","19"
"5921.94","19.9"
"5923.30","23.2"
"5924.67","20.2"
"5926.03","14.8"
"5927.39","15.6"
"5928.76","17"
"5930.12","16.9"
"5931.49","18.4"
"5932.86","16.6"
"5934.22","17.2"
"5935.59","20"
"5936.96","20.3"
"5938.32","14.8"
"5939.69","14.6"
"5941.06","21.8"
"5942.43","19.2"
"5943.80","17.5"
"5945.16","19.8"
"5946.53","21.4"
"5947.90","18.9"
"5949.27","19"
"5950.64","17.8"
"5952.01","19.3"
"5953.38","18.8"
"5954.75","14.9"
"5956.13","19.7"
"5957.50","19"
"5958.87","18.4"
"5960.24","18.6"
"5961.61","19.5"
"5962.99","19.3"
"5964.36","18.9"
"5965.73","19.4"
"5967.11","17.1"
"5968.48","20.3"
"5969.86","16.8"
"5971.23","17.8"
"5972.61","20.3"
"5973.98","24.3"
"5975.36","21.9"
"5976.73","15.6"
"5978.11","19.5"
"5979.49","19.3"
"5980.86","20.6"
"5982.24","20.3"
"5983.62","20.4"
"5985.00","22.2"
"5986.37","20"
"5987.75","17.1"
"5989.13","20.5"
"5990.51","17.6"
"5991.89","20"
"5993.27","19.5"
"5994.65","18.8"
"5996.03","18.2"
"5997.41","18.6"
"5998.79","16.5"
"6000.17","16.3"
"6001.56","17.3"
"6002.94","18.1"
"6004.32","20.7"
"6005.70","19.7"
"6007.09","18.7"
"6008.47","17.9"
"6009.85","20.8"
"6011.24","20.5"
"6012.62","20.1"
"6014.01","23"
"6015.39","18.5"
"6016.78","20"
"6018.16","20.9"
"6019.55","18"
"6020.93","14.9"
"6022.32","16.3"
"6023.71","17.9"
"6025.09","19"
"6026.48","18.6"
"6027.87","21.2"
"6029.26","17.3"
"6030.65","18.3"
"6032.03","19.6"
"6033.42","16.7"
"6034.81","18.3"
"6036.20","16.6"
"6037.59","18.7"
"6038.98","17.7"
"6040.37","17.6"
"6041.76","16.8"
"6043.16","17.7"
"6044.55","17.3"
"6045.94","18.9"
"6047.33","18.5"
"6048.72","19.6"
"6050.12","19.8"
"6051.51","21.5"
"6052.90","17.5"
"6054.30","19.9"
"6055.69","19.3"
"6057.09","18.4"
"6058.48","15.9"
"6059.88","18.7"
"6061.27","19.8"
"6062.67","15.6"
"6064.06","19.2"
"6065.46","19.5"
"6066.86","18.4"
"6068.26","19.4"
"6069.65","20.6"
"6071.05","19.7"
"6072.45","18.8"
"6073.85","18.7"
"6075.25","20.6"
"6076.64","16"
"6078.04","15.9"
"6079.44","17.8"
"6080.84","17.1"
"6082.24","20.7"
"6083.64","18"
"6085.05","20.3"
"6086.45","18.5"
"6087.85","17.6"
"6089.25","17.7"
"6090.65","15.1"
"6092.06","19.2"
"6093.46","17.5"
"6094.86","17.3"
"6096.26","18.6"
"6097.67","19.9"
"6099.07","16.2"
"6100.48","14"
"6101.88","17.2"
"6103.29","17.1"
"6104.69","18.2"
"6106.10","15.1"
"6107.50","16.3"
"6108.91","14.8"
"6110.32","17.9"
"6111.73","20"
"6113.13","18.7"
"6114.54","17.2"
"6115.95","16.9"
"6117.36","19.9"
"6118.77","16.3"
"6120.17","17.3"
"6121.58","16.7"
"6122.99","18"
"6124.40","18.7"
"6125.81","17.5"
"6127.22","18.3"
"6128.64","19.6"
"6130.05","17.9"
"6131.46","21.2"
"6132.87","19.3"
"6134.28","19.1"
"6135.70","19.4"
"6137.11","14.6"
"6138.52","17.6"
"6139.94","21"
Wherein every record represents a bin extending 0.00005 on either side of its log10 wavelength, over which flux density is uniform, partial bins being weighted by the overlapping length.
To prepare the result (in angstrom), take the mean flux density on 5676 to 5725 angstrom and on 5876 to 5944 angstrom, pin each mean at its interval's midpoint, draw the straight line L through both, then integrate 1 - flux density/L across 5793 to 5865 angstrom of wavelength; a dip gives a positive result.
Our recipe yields 8.39 angstrom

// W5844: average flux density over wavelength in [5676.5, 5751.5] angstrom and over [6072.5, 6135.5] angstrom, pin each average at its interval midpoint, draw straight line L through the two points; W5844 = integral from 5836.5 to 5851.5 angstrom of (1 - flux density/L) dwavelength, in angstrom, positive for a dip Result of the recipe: 7.3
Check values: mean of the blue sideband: 46.9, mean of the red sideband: 17.9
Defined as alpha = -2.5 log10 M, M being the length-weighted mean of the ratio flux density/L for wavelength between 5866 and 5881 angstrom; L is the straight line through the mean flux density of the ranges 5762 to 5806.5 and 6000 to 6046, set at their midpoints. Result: 0.12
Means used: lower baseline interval 20.3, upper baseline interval 18.5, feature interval 17.5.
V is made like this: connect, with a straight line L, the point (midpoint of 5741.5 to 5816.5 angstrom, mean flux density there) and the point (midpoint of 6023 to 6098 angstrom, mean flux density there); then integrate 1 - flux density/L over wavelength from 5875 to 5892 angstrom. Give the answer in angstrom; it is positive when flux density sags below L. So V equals 1.43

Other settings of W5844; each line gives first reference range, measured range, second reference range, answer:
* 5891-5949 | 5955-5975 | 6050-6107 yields -0.94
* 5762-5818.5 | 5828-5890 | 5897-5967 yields 2.39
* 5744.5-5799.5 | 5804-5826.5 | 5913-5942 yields 1.96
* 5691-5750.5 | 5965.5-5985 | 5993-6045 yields 3.28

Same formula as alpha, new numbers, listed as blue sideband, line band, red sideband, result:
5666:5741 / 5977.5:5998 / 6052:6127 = 0.39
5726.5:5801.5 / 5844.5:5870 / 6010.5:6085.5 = 0.48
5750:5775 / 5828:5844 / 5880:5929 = 0.03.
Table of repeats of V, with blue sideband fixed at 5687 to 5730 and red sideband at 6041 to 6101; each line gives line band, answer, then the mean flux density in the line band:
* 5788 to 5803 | 9.6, 19.6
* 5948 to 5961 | 5.9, 18.4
